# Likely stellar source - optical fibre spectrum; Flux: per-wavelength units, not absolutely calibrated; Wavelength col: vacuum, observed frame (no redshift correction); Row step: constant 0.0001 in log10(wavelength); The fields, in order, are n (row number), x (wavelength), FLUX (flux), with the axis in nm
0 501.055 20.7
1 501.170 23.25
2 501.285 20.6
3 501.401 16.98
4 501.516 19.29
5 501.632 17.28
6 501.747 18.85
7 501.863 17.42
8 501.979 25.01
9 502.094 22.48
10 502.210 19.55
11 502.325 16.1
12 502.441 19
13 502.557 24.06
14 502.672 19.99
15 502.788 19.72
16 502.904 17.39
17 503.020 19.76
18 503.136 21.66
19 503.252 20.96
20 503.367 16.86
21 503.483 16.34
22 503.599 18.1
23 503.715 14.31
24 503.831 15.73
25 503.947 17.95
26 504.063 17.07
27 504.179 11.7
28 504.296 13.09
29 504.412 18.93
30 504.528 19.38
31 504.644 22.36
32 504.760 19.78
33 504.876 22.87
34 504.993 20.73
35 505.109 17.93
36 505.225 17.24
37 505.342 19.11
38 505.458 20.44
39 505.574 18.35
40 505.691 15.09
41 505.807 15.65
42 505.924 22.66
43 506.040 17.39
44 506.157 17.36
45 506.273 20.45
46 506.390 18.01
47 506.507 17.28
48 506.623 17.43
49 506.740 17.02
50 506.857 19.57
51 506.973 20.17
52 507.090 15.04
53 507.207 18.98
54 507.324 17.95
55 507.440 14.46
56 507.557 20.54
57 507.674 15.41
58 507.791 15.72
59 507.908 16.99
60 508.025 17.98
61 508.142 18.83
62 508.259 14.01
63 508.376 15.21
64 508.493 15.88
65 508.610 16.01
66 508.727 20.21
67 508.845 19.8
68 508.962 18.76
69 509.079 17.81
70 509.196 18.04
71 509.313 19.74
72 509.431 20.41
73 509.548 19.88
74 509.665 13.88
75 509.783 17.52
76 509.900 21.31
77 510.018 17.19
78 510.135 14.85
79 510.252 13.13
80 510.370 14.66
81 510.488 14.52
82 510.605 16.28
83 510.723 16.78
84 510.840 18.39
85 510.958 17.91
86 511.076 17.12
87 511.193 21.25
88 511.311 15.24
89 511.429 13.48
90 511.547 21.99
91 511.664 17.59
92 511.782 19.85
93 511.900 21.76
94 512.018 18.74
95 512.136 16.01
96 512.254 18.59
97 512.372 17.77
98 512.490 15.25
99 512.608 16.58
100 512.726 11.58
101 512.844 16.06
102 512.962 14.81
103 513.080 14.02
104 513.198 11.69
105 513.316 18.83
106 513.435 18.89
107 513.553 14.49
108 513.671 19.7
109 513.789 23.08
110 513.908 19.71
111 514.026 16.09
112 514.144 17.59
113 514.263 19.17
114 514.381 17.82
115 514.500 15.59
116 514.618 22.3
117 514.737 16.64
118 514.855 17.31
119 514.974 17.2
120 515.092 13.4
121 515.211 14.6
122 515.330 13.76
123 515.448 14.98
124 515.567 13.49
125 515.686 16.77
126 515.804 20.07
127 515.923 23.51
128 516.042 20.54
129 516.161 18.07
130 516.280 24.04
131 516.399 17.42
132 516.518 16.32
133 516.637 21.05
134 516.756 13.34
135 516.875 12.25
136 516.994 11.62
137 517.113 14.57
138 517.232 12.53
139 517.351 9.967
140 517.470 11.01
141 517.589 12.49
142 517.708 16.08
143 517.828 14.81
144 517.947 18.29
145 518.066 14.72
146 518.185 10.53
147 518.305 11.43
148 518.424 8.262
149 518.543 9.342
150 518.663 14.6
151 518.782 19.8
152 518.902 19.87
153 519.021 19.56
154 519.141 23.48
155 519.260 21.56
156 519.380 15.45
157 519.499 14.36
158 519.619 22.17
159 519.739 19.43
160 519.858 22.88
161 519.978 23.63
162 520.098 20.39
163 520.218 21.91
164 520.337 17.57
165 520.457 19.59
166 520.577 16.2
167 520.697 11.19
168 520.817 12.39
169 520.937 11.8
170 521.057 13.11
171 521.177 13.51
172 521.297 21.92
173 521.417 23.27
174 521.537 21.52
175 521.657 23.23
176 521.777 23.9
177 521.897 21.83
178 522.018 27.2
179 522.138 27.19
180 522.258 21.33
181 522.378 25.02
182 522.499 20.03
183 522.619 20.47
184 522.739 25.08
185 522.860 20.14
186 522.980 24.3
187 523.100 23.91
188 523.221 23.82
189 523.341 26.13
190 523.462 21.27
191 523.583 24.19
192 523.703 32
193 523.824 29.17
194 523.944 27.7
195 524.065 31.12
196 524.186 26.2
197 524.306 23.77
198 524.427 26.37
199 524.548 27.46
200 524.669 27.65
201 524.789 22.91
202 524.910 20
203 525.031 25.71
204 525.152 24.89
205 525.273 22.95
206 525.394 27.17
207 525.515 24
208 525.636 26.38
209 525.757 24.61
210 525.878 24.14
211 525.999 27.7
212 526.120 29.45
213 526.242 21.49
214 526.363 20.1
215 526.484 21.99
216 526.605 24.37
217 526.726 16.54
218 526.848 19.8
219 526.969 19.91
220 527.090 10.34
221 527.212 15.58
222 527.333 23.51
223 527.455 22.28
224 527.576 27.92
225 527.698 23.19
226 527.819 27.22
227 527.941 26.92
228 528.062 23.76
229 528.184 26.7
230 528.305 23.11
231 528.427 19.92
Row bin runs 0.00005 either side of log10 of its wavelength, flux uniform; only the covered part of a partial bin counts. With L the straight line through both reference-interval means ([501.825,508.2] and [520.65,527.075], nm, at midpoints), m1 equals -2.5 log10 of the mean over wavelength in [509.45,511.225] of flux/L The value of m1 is 0.16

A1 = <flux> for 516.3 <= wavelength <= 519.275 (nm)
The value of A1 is 15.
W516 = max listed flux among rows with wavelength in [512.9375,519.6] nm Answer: 24.04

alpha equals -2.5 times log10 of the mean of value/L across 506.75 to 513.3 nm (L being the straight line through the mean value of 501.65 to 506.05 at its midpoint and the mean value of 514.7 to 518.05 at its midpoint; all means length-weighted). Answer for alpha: 0.01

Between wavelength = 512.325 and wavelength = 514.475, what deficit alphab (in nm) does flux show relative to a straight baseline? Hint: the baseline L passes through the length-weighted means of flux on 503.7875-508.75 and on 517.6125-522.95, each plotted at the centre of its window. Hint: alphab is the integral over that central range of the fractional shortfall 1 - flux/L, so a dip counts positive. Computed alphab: 0.16 nm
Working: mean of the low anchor 17.8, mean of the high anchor 18.6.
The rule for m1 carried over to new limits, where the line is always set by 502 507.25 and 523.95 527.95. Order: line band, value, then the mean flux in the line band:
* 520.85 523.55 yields 0.05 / 21.7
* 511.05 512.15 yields 0.10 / 18.4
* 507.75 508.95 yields 0.14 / 17.1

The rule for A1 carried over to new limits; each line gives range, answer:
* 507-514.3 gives 17.3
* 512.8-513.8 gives 16.6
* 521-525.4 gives 24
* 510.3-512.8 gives 17.2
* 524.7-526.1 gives 24.8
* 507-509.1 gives 17.2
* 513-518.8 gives 16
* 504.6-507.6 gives 18.6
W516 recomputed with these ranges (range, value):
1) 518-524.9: 32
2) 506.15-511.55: 21.99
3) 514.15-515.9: 22.3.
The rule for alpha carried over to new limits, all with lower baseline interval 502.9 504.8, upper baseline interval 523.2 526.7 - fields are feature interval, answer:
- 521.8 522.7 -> 0.04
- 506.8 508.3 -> 0.10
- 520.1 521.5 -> 0.38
